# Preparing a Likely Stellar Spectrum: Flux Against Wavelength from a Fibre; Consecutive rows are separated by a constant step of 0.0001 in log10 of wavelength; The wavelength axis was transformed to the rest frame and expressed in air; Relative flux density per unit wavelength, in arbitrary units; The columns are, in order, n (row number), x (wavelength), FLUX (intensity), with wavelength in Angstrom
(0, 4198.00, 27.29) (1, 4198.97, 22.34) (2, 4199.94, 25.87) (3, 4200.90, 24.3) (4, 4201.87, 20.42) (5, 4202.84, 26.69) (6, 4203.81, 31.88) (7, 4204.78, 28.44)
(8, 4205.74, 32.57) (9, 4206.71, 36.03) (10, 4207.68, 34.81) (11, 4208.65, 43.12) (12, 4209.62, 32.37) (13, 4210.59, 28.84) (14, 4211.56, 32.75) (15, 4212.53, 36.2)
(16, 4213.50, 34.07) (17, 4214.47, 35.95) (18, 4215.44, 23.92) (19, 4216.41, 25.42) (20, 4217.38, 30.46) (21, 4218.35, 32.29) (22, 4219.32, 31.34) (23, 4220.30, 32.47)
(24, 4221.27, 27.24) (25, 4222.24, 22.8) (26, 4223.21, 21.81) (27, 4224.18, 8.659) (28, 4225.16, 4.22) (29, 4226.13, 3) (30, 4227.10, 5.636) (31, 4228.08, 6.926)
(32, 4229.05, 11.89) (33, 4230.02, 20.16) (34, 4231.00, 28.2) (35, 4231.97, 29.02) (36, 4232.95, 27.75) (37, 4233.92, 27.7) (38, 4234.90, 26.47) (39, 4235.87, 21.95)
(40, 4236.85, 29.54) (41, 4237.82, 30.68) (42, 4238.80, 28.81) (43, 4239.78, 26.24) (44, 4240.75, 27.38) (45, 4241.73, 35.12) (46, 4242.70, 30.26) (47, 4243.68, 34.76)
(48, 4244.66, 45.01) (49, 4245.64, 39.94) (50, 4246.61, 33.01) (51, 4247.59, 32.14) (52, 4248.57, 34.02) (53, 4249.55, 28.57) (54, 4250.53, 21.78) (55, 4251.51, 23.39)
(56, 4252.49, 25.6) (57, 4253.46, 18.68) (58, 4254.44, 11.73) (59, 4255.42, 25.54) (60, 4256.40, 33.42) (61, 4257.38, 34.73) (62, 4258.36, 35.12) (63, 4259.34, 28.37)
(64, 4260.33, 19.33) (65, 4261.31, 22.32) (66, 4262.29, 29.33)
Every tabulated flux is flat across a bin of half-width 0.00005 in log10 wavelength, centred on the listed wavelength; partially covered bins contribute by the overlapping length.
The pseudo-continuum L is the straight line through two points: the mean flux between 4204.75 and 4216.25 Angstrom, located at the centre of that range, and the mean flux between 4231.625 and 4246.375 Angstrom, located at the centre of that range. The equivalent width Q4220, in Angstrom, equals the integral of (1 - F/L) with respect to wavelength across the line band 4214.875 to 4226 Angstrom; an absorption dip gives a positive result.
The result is 3.2 Angstrom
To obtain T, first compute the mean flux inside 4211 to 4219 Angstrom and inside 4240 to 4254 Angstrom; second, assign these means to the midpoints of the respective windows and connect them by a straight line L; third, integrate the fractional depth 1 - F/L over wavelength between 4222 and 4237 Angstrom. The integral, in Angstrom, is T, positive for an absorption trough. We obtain 6.20 Angstrom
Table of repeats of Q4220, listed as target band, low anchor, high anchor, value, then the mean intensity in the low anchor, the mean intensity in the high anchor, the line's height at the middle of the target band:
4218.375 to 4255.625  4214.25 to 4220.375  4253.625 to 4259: 4.93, 29.9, 27.6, 28.7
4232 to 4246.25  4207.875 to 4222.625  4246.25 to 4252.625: -0.76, 31.4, 28.4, 29.3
